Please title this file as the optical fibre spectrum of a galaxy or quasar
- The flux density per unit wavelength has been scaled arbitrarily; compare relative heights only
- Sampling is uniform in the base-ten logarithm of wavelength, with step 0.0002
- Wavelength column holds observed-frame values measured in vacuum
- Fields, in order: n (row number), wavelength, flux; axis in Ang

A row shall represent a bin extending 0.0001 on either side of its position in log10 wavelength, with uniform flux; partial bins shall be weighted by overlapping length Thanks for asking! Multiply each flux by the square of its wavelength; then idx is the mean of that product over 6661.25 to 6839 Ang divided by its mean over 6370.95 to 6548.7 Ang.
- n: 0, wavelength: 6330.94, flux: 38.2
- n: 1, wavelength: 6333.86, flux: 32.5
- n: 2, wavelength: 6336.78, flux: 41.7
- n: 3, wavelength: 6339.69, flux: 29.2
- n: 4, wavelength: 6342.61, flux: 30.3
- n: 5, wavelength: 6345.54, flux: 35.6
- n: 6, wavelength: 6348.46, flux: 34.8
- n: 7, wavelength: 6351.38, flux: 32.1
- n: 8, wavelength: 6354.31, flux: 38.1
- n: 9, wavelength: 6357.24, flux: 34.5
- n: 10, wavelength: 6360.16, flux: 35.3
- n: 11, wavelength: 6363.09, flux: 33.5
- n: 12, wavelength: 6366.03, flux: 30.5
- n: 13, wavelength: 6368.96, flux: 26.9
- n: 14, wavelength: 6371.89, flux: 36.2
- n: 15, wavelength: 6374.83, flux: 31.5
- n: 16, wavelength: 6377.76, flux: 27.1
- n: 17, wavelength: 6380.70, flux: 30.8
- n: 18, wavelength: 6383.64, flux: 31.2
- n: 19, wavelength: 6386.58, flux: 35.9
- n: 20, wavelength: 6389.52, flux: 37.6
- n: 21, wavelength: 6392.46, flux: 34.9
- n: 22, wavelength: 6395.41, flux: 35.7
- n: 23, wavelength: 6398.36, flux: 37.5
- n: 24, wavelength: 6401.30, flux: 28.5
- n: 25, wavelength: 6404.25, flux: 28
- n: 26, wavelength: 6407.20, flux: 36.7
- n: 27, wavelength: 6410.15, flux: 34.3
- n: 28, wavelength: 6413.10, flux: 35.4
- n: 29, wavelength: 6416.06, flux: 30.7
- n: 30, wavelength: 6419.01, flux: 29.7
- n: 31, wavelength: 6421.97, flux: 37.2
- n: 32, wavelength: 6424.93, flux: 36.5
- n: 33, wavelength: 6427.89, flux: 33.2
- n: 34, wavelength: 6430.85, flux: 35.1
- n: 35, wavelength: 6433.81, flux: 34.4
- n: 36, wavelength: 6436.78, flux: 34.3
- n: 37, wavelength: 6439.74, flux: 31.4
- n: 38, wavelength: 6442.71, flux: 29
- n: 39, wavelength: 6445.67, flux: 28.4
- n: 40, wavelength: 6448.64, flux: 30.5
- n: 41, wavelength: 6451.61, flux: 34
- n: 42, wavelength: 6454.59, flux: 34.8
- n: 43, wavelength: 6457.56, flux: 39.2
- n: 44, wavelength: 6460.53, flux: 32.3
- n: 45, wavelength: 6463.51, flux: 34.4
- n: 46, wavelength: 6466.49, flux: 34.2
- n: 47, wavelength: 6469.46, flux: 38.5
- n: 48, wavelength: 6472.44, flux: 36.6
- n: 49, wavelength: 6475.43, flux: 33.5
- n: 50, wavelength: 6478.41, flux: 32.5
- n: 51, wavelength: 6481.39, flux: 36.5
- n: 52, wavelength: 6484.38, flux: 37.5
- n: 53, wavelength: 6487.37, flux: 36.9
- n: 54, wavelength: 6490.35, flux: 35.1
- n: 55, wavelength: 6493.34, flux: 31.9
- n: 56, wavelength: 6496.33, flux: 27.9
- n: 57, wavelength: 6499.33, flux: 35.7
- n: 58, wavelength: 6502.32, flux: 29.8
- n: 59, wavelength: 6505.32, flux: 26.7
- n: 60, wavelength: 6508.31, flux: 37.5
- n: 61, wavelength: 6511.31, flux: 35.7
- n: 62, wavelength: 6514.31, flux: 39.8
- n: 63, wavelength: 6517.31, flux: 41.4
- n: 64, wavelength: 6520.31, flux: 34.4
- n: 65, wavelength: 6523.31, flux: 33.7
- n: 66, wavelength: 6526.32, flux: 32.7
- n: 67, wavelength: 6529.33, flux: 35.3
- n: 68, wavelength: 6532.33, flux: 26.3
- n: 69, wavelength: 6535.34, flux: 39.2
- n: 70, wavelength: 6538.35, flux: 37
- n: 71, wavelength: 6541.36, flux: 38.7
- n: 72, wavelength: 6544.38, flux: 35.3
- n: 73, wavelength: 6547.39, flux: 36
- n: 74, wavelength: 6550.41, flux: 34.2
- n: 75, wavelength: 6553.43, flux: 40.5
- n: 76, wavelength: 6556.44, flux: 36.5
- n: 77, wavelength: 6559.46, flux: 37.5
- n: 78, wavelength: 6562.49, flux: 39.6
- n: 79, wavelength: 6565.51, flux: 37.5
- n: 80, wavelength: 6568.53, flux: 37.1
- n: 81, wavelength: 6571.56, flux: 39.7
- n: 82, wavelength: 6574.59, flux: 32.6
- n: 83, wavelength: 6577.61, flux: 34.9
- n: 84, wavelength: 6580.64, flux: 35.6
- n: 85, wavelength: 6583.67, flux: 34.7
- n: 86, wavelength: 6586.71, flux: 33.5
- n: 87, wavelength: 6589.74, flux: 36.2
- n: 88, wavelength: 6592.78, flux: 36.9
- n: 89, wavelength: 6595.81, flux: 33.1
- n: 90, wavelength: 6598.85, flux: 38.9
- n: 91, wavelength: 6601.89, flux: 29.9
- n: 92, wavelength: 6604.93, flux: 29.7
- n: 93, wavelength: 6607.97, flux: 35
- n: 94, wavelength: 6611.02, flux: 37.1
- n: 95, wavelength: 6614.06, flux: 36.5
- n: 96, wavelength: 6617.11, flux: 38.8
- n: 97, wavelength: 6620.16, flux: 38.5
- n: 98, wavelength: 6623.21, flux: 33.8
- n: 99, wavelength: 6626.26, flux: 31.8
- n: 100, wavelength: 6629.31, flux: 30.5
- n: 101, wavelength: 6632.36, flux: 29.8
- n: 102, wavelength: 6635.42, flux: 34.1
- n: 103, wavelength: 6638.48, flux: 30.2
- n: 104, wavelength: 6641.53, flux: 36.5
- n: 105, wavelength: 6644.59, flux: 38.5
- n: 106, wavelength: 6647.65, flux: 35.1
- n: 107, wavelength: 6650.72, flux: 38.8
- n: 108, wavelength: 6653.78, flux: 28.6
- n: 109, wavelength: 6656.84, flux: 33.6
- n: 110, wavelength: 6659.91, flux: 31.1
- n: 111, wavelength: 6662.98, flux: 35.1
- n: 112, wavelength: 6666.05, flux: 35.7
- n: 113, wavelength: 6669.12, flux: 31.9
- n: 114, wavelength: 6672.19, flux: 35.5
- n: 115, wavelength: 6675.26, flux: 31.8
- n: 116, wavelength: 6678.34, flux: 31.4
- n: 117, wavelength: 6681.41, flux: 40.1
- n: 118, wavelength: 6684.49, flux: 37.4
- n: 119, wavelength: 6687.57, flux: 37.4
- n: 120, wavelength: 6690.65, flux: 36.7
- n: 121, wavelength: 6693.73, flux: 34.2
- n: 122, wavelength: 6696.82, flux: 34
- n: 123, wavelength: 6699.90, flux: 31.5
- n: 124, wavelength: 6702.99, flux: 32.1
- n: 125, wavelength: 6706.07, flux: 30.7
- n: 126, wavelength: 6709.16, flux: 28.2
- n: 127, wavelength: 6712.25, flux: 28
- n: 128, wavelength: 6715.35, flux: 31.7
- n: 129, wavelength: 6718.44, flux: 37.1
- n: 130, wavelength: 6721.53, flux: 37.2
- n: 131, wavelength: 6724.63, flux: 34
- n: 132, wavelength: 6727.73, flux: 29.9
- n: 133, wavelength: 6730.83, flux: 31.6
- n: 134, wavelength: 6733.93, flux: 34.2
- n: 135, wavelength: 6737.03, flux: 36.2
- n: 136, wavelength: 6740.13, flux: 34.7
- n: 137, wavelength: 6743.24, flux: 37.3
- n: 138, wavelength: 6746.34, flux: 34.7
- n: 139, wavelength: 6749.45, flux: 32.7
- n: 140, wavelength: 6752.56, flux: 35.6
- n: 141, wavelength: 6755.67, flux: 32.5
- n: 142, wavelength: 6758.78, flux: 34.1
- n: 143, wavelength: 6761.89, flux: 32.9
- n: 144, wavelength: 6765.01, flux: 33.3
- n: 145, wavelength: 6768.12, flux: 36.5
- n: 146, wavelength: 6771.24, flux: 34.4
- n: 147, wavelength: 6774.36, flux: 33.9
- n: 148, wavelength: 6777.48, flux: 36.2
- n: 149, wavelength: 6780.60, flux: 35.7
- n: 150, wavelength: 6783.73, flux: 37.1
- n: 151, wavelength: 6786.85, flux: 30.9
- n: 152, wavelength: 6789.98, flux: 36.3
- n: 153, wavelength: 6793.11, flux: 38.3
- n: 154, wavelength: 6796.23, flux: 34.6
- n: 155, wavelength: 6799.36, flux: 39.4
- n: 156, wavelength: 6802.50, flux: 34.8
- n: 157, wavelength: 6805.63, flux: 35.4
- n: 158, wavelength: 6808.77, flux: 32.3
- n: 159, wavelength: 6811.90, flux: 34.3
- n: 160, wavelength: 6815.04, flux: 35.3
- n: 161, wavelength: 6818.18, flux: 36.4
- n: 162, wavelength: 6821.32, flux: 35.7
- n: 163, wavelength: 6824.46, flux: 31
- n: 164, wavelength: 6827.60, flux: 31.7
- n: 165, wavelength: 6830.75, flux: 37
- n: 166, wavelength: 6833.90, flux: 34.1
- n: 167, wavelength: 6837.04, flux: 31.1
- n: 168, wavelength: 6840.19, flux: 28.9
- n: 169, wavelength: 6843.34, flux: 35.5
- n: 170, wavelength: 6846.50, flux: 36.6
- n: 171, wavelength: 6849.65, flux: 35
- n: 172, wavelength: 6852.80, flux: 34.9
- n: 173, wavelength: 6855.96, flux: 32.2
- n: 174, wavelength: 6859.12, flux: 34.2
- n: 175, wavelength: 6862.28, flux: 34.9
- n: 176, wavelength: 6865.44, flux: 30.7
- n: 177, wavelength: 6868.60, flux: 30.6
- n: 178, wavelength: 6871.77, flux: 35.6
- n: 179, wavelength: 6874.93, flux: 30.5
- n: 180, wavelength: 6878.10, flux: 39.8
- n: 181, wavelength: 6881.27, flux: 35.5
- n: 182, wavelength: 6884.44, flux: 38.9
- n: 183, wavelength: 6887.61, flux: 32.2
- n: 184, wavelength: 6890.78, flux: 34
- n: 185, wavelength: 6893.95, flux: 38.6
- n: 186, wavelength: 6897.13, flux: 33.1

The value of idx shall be 1.10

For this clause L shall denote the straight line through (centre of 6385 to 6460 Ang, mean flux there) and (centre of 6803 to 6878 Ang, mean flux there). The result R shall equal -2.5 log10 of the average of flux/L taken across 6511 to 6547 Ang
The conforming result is -0.065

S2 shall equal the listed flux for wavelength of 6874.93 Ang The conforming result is 30.5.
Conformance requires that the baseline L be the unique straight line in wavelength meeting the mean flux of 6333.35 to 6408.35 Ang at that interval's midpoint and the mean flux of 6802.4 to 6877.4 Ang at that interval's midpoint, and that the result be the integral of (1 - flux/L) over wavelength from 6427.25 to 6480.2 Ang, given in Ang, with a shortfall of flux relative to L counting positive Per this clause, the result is -0.5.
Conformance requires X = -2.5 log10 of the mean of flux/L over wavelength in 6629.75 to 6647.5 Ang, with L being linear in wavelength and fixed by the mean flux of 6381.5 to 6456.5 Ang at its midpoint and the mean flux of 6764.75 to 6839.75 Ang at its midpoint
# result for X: 0.01 mag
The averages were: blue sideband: 33.4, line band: 33.7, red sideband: 34.8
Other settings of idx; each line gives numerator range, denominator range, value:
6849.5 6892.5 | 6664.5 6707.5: 1.05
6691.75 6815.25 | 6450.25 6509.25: 1.08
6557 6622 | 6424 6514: 1.10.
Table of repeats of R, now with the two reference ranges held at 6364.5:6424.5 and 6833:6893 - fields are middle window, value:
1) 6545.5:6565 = -0.126 mag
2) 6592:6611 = -0.022 mag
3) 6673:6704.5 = -0.035 mag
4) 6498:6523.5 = -0.060 mag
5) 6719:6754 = -0.024 mag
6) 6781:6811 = -0.050 mag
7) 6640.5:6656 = -0.060 mag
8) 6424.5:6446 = 0.004 mag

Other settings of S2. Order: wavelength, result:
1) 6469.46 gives 38.5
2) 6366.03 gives 30.5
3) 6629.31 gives 30.5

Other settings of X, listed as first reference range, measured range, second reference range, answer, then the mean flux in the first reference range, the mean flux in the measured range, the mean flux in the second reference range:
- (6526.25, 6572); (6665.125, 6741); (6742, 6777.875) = 0.041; 36.5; 33.7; 34.4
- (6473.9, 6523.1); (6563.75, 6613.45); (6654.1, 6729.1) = -0.036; 34.5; 35.2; 33.5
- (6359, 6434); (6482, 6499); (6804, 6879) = -0.024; 33.2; 34.1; 33.9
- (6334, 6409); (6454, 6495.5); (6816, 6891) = -0.053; 33.4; 35.2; 34.1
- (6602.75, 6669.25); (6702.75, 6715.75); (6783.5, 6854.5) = 0.153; 34.1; 29.8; 34.6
